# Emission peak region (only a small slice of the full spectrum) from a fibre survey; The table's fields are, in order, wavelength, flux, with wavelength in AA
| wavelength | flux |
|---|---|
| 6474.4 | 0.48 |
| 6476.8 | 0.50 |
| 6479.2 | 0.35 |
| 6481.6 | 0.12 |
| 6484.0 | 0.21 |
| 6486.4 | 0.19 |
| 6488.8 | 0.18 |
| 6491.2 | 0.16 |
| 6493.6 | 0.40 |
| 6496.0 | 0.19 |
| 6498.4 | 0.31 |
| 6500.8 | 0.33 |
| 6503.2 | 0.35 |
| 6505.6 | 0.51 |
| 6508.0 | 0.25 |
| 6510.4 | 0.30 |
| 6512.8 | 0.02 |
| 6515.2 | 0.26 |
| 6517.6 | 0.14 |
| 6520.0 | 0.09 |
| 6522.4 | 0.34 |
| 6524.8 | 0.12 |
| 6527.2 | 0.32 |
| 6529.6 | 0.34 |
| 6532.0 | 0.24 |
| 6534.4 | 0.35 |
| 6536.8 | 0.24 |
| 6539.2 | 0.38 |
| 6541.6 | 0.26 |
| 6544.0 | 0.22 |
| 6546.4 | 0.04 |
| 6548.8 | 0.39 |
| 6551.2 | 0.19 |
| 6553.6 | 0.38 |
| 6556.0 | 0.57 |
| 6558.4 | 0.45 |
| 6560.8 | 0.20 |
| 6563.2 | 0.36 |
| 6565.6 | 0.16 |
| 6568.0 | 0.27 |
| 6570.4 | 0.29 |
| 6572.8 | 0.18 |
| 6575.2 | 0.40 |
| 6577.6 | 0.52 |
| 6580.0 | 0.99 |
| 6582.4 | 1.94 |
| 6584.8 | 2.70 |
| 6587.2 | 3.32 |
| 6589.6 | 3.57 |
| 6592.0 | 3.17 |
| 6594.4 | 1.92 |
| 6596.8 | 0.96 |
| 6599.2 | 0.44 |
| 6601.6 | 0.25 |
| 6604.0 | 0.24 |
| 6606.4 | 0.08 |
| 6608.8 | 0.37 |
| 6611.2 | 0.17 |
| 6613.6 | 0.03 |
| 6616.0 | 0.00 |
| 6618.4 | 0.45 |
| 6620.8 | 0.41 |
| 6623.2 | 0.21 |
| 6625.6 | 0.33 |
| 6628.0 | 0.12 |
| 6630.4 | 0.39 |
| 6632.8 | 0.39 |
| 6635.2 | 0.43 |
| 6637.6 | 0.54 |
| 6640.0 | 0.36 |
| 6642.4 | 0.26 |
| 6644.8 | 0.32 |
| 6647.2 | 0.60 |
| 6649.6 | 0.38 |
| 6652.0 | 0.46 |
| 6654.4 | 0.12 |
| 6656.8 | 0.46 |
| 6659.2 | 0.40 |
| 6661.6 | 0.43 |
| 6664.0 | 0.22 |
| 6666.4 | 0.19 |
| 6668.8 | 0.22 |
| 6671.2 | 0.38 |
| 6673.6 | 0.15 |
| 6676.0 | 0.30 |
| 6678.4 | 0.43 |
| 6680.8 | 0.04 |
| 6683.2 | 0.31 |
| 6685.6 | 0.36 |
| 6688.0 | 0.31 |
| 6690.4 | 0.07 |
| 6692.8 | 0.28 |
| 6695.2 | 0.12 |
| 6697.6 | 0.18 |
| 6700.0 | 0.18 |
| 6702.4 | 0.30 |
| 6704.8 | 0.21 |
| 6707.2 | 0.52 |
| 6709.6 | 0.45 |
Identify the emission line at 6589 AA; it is [O II]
